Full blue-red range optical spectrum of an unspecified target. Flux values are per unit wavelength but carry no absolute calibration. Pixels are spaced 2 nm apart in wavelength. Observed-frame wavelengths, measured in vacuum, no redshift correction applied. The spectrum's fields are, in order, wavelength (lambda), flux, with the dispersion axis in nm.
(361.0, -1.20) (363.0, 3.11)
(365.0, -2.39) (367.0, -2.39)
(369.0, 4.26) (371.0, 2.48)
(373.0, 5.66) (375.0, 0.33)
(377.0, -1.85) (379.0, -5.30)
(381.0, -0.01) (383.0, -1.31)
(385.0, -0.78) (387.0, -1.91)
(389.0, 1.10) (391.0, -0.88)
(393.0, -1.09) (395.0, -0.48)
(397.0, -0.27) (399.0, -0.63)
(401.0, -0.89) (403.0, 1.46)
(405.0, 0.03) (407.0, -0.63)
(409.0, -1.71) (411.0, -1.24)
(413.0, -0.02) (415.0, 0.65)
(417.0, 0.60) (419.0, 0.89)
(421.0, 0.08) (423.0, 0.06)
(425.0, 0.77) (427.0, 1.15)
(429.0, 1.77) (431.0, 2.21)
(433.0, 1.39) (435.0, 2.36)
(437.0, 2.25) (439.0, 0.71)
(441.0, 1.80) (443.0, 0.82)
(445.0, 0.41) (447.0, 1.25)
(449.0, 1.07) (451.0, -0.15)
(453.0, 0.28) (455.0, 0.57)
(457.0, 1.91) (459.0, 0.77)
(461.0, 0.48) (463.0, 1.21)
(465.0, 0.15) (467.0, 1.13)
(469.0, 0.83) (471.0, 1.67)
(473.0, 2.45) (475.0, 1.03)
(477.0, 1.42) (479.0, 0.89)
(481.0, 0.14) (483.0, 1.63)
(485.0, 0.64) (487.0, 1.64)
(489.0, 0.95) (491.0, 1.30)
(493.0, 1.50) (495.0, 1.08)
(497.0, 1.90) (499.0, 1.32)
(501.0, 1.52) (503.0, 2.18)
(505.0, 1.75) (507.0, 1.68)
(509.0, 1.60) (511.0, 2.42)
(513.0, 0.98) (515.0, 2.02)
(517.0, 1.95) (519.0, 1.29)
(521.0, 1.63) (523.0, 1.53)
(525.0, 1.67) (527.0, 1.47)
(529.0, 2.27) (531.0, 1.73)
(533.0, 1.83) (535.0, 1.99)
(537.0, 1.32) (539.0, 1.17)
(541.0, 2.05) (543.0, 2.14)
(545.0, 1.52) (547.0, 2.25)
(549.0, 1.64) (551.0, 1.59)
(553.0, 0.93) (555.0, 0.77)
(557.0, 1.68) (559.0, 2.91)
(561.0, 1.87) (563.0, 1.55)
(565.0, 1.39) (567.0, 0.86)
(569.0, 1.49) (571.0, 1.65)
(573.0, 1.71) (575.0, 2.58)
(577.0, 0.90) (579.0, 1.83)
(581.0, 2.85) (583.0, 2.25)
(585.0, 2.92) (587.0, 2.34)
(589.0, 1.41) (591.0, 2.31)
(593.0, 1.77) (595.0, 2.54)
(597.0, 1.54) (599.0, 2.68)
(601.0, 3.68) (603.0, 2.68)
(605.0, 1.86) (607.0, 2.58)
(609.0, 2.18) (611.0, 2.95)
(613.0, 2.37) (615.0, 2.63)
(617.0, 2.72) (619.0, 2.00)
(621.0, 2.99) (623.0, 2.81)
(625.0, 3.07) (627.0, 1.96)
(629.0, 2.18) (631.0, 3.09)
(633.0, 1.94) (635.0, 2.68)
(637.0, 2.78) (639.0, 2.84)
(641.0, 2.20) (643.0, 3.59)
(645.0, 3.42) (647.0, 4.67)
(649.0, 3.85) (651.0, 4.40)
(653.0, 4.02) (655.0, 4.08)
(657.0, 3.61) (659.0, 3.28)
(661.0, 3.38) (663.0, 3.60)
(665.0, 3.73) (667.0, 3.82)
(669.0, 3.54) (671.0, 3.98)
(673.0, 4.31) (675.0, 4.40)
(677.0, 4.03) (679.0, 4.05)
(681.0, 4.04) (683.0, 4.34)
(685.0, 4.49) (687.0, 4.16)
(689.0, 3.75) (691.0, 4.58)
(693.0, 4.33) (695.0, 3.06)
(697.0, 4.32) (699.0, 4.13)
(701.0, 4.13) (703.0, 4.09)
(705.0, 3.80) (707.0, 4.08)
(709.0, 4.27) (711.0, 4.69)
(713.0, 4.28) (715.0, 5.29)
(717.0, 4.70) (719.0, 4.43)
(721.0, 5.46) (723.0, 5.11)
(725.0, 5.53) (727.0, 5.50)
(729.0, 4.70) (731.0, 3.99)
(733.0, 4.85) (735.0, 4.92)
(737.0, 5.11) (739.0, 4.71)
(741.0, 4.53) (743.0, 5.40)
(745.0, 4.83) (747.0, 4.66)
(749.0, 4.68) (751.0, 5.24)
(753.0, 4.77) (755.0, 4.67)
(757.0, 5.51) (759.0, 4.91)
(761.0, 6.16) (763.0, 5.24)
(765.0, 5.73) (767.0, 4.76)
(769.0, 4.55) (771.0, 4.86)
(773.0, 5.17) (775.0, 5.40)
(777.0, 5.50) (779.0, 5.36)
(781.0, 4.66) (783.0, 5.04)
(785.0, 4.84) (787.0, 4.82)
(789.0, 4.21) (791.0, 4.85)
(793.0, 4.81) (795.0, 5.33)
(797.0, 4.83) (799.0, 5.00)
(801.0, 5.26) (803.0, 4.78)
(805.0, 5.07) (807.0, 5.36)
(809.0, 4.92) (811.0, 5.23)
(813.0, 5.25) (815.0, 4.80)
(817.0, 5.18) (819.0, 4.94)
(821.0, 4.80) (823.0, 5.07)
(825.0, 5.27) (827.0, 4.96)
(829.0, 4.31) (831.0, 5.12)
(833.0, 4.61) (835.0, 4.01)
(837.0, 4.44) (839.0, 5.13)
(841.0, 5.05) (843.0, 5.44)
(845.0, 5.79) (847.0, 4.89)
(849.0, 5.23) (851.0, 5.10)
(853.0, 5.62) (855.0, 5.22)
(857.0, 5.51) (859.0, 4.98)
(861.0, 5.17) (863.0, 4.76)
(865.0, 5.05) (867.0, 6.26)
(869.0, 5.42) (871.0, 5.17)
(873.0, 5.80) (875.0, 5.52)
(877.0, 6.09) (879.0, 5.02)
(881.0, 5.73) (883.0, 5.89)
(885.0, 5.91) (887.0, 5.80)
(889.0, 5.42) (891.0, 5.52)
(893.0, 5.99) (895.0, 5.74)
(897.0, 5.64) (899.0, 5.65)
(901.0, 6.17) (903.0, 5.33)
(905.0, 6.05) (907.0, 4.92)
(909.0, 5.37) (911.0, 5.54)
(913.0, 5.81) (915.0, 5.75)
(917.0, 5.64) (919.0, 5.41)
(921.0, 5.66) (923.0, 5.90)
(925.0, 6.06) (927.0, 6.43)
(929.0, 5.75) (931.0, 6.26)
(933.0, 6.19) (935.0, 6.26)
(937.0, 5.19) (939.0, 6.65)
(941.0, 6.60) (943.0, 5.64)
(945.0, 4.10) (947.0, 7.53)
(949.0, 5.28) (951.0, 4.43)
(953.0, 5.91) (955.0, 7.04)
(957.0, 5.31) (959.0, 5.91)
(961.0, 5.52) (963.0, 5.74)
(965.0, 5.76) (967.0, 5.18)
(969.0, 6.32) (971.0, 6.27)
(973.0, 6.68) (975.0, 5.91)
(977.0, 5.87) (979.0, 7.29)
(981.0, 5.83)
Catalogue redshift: 0.61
